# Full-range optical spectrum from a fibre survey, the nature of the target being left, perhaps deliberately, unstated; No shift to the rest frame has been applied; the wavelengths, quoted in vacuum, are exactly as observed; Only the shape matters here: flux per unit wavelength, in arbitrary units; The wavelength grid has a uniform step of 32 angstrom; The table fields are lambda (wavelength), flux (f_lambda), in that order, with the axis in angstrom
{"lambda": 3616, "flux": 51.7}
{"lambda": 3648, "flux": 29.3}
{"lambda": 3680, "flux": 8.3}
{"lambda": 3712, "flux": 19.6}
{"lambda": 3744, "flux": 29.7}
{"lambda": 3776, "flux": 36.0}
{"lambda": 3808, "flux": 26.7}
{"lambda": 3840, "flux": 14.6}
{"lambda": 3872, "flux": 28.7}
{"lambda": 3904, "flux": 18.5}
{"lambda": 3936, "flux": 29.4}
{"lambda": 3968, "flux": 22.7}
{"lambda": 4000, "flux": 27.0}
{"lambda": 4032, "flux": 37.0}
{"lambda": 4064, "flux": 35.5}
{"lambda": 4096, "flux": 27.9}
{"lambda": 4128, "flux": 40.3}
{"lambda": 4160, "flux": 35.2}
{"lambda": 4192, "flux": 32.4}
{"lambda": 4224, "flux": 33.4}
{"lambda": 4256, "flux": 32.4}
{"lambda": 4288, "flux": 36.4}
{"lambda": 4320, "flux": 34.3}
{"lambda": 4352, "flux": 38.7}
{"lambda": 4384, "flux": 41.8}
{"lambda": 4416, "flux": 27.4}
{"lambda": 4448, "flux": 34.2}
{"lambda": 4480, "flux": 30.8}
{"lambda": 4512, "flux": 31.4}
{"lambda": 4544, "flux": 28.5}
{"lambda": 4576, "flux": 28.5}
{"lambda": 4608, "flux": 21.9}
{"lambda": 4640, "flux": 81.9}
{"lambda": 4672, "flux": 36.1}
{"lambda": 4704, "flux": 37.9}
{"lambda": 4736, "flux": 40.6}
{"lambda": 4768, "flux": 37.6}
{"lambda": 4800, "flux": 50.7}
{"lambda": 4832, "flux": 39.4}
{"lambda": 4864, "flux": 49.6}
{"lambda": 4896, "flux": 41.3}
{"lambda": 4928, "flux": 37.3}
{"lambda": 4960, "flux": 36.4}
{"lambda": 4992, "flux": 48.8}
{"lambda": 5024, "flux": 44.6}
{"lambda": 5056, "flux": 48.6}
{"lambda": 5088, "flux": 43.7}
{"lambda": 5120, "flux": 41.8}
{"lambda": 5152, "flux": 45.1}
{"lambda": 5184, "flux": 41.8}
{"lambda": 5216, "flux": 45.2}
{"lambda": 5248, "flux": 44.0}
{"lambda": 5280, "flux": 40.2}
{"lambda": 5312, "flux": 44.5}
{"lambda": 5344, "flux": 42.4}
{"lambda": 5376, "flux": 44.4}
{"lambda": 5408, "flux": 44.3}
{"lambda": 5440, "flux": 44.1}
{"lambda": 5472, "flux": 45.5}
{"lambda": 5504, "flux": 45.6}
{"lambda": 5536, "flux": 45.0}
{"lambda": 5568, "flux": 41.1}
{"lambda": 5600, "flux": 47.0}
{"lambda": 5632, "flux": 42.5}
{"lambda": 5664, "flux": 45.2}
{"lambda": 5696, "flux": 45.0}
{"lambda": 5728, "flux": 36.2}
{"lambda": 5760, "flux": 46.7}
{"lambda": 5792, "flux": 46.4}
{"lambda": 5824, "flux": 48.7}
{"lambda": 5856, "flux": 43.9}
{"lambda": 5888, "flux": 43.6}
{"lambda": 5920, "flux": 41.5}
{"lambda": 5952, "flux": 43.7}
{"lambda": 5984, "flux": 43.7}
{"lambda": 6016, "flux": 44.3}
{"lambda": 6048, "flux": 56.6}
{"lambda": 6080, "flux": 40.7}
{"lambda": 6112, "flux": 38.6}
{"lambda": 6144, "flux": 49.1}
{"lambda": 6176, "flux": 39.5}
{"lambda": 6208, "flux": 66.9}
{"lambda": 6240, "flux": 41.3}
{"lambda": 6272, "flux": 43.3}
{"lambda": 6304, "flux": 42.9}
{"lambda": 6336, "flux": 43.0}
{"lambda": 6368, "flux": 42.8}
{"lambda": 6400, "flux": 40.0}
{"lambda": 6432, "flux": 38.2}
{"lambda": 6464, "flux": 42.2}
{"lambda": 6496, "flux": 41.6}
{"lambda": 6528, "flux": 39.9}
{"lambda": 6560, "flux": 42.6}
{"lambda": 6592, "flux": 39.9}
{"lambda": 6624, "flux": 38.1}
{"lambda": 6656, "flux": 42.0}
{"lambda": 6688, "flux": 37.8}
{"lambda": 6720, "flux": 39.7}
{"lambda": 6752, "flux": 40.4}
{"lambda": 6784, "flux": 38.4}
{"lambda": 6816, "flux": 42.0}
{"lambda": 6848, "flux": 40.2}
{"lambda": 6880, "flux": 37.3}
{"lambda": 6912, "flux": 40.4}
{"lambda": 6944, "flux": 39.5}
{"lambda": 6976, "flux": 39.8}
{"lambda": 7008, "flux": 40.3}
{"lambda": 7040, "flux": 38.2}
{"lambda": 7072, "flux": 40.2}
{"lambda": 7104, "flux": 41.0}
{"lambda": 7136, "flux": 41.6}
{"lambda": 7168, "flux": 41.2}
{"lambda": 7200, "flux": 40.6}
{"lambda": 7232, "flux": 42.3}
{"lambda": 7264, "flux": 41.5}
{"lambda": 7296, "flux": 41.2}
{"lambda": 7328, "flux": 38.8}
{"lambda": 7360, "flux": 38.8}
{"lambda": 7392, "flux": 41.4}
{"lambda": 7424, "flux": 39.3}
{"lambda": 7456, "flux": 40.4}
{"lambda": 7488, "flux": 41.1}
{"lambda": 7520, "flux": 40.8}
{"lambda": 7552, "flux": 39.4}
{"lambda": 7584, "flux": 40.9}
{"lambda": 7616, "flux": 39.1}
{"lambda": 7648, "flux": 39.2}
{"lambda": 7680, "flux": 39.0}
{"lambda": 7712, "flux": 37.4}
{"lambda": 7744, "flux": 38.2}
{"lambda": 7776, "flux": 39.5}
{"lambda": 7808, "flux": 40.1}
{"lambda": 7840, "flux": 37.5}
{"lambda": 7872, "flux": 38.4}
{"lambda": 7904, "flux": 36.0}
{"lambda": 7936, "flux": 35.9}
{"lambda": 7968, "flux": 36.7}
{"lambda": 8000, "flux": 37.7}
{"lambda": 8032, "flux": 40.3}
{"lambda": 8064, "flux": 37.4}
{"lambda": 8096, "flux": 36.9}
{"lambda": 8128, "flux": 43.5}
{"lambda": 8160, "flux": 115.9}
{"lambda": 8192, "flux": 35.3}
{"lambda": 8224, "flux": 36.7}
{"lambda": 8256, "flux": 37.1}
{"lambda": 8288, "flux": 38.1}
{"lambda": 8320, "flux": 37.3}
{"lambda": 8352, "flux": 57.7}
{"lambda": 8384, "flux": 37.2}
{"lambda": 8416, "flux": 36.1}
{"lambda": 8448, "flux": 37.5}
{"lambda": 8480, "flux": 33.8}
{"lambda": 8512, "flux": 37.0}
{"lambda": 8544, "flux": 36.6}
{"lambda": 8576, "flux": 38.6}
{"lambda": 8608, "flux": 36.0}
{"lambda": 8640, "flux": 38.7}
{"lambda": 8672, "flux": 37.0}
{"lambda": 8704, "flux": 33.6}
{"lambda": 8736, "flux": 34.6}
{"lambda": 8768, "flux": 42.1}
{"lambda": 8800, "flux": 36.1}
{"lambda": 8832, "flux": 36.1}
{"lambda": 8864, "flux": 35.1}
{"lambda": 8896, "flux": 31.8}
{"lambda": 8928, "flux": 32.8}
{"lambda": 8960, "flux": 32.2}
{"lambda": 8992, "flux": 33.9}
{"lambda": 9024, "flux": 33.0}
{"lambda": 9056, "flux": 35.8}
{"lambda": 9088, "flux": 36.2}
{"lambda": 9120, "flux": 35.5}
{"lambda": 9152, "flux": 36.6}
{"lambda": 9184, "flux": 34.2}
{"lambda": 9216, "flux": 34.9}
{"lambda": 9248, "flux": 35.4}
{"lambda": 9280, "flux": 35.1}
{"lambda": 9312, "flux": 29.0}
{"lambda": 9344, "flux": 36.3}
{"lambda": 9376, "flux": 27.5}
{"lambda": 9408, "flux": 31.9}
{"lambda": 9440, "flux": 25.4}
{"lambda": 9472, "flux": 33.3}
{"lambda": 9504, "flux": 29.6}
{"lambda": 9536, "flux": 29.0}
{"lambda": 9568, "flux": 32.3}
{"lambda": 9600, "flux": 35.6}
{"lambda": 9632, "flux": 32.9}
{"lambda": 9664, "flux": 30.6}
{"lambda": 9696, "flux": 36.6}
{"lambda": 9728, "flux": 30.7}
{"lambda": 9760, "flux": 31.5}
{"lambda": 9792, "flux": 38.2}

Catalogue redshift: 0.241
